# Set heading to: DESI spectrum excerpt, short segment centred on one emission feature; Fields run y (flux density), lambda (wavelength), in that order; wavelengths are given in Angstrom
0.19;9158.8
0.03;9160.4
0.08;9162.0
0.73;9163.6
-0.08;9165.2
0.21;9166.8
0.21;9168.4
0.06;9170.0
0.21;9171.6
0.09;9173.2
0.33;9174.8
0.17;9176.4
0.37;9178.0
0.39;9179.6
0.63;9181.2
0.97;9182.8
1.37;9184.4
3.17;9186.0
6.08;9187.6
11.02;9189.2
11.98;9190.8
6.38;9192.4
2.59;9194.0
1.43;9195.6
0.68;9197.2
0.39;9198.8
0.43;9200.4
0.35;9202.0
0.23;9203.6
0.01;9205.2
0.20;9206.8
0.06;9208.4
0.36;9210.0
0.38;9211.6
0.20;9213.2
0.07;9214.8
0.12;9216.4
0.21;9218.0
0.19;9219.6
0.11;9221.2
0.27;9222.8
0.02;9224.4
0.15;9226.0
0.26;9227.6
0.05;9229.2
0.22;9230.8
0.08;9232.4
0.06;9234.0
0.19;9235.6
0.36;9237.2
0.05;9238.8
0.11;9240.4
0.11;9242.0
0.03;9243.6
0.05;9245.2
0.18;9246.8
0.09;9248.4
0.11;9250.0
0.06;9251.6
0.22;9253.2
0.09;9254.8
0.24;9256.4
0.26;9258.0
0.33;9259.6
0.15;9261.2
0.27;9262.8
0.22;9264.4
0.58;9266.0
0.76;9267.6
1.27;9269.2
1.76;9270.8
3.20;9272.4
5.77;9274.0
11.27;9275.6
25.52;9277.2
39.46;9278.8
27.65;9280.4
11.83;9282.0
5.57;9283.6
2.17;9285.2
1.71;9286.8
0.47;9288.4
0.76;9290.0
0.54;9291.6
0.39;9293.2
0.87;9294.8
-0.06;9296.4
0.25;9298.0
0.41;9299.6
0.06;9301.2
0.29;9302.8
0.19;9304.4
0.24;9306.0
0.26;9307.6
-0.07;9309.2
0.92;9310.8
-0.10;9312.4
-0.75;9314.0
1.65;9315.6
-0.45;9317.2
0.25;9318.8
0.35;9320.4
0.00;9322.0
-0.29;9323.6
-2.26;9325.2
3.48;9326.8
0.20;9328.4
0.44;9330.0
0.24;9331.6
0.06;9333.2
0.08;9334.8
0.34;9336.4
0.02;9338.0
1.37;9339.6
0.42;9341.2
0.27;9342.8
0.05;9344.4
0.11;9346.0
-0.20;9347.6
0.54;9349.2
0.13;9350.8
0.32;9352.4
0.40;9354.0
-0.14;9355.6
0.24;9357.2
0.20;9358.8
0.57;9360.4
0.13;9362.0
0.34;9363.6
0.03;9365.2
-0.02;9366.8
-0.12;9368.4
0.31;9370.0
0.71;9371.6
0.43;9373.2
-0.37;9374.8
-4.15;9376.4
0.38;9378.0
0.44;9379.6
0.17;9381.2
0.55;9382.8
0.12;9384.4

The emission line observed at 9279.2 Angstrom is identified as [O III]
